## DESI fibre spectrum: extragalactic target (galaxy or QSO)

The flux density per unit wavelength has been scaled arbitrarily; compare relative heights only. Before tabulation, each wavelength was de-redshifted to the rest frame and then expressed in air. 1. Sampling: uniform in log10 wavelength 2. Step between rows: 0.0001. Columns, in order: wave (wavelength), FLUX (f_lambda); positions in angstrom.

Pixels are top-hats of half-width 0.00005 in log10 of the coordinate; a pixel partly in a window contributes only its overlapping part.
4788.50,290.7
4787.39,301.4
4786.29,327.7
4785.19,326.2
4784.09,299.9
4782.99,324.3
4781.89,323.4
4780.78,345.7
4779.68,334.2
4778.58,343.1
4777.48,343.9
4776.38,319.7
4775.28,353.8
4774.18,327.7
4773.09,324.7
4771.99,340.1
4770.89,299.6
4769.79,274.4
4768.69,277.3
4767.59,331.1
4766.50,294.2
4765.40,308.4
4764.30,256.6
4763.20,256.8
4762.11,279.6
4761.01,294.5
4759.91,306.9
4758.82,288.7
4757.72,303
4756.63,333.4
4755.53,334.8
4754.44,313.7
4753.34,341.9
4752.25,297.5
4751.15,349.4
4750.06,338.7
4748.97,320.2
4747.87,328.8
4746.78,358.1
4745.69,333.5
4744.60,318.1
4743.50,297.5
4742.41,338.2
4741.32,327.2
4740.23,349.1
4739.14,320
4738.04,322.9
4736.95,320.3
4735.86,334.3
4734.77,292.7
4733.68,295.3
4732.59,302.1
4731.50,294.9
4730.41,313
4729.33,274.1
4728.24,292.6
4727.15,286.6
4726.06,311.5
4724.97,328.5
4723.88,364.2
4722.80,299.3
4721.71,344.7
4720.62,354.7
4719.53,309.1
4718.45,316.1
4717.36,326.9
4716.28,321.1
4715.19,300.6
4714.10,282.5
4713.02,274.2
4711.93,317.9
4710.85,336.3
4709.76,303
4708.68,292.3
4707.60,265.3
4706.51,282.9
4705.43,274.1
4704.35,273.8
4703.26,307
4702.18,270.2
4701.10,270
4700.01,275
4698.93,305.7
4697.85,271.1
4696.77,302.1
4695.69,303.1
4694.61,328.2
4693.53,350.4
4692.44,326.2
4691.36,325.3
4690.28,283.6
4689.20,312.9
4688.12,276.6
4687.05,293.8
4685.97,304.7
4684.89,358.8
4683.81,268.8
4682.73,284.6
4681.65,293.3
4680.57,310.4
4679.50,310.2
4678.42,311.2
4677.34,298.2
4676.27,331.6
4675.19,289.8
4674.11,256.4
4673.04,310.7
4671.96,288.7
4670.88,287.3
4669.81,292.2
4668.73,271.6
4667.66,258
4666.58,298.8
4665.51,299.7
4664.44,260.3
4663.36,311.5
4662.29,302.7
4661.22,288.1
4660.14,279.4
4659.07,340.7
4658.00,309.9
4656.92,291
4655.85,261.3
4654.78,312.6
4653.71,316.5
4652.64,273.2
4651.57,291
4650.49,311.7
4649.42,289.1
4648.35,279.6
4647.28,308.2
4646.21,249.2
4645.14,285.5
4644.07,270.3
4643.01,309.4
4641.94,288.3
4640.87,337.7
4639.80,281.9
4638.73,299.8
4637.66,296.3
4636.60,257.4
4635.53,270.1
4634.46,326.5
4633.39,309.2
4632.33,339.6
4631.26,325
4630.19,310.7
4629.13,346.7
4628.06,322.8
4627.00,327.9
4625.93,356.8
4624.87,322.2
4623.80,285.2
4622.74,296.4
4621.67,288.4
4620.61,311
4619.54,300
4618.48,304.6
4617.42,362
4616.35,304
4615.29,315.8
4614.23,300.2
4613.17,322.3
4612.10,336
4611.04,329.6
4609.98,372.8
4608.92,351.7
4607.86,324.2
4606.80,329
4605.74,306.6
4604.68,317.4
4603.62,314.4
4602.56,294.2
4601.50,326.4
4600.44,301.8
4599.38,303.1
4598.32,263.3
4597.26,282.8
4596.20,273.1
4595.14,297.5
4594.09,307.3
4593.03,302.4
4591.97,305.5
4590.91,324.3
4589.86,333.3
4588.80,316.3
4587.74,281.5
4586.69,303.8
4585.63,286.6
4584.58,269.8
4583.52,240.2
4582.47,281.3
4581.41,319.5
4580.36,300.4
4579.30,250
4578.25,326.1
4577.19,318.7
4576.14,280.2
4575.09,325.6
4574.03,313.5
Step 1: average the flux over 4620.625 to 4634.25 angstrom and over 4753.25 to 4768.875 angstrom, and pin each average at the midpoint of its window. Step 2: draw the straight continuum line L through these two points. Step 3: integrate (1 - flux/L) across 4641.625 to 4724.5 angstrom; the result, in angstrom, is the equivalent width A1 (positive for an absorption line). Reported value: 3.4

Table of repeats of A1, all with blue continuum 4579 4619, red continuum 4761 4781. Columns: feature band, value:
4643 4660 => 0.8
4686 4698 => 0.1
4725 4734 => 0.3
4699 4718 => 1.0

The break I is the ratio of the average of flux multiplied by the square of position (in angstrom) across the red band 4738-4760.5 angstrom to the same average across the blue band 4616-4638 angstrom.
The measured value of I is 1.09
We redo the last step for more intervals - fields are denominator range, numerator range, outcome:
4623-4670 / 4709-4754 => 1.10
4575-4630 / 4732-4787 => 1.10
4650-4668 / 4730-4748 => 1.12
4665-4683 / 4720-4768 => 1.10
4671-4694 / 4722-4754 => 1.08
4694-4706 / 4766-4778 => 1.13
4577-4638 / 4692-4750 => 1.05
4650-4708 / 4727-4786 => 1.10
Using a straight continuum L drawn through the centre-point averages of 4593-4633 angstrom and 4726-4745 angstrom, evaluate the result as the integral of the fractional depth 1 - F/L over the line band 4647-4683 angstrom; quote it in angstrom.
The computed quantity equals 2.1 angstrom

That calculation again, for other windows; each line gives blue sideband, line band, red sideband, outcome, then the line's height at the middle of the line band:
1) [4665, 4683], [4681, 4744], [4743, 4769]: -0.85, 302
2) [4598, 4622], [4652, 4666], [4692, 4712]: 0.48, 306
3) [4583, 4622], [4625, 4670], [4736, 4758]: 2.16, 314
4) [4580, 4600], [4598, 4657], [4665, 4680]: -2.84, 294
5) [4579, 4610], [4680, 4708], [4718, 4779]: 1.24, 311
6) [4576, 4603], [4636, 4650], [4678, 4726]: 0.54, 300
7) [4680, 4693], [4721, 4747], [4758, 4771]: -2.01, 294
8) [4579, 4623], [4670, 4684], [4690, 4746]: 0.51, 307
